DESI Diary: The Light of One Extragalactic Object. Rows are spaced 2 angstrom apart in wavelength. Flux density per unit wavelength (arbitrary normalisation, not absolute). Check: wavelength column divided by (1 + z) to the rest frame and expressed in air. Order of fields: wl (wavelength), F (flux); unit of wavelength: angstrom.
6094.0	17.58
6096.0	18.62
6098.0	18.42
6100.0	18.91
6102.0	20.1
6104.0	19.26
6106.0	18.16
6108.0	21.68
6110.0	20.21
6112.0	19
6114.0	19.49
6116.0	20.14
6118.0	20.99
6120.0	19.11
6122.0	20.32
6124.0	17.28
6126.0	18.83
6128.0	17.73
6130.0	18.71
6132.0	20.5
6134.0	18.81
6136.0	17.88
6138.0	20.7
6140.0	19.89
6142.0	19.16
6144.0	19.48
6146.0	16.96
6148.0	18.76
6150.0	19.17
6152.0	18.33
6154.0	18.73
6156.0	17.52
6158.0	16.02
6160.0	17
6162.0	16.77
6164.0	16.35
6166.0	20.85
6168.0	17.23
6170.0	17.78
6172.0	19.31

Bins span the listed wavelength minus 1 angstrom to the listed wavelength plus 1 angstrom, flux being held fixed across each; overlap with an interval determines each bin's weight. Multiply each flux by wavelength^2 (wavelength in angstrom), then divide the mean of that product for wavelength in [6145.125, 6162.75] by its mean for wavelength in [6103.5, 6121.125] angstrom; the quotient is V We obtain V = 0.91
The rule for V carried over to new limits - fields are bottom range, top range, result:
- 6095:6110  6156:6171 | 0.92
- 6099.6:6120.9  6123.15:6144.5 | 0.97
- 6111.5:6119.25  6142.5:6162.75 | 0.91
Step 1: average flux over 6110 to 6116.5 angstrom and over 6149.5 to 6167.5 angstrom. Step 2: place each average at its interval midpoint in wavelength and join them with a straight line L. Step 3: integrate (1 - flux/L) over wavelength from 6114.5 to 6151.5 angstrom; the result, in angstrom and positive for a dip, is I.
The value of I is -0.6 angstrom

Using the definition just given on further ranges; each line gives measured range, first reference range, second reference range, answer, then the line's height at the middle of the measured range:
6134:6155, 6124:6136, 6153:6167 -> -0.8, 18.2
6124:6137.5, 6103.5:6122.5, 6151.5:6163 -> 0.1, 18.8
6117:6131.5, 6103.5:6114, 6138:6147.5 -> 0.3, 19.4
